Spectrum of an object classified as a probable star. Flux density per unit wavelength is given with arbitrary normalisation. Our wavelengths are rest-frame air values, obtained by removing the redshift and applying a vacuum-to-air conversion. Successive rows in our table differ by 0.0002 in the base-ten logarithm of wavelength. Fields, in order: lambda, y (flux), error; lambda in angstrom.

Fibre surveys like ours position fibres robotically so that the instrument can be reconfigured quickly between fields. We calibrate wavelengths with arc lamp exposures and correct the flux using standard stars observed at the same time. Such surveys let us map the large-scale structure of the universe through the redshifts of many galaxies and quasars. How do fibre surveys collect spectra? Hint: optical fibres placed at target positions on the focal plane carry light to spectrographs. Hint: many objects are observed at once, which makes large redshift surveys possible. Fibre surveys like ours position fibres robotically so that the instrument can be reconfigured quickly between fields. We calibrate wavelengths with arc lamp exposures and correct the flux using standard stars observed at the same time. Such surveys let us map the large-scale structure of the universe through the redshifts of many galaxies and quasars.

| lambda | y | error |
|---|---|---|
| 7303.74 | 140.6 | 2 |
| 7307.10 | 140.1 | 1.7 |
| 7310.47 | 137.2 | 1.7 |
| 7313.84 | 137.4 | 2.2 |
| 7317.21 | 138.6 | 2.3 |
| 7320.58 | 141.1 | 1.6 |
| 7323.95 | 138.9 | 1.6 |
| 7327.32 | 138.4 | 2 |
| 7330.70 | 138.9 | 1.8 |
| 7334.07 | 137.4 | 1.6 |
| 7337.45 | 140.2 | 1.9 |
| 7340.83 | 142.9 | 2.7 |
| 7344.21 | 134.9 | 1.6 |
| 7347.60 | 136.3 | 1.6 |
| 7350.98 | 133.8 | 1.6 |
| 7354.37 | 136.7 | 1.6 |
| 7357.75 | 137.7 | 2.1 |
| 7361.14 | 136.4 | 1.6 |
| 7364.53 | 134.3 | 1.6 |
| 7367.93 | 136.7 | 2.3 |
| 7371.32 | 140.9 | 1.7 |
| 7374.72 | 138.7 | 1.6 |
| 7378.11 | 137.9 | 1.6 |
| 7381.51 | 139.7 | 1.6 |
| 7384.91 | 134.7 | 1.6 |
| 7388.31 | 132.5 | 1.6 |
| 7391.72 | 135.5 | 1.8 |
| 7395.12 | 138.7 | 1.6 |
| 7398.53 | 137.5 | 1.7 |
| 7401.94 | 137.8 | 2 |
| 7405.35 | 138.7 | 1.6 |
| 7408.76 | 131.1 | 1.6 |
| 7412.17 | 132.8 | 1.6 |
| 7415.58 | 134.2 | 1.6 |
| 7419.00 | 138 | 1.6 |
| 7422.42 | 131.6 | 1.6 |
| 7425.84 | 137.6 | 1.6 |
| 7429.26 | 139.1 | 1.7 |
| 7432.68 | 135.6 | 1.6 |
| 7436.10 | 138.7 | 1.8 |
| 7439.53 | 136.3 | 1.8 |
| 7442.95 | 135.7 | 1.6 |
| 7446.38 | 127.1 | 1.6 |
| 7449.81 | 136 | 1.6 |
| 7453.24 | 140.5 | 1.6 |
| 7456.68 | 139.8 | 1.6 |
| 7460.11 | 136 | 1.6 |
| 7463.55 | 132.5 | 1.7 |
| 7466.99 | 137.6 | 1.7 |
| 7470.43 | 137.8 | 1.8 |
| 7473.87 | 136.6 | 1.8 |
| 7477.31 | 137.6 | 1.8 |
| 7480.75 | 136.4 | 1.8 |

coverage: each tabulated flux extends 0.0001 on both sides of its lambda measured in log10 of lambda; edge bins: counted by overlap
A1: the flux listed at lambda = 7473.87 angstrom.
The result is 136.6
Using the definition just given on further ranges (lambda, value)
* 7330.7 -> 138.9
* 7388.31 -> 132.5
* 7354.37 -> 136.7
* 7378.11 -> 137.9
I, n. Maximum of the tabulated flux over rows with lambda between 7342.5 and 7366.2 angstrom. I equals 137.7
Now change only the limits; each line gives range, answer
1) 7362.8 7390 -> 140.9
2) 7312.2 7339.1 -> 141.1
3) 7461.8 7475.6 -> 137.8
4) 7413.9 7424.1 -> 138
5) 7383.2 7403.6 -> 138.7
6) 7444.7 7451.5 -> 136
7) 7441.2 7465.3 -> 140.5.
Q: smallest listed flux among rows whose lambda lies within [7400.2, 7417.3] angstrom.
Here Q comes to 131.1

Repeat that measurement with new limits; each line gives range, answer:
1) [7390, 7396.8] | 135.5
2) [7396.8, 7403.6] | 137.5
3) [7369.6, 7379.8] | 137.9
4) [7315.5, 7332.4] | 138.4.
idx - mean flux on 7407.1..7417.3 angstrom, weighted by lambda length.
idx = 133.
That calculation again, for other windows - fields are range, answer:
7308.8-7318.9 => 138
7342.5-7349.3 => 136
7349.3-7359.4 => 136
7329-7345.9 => 139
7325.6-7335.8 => 138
